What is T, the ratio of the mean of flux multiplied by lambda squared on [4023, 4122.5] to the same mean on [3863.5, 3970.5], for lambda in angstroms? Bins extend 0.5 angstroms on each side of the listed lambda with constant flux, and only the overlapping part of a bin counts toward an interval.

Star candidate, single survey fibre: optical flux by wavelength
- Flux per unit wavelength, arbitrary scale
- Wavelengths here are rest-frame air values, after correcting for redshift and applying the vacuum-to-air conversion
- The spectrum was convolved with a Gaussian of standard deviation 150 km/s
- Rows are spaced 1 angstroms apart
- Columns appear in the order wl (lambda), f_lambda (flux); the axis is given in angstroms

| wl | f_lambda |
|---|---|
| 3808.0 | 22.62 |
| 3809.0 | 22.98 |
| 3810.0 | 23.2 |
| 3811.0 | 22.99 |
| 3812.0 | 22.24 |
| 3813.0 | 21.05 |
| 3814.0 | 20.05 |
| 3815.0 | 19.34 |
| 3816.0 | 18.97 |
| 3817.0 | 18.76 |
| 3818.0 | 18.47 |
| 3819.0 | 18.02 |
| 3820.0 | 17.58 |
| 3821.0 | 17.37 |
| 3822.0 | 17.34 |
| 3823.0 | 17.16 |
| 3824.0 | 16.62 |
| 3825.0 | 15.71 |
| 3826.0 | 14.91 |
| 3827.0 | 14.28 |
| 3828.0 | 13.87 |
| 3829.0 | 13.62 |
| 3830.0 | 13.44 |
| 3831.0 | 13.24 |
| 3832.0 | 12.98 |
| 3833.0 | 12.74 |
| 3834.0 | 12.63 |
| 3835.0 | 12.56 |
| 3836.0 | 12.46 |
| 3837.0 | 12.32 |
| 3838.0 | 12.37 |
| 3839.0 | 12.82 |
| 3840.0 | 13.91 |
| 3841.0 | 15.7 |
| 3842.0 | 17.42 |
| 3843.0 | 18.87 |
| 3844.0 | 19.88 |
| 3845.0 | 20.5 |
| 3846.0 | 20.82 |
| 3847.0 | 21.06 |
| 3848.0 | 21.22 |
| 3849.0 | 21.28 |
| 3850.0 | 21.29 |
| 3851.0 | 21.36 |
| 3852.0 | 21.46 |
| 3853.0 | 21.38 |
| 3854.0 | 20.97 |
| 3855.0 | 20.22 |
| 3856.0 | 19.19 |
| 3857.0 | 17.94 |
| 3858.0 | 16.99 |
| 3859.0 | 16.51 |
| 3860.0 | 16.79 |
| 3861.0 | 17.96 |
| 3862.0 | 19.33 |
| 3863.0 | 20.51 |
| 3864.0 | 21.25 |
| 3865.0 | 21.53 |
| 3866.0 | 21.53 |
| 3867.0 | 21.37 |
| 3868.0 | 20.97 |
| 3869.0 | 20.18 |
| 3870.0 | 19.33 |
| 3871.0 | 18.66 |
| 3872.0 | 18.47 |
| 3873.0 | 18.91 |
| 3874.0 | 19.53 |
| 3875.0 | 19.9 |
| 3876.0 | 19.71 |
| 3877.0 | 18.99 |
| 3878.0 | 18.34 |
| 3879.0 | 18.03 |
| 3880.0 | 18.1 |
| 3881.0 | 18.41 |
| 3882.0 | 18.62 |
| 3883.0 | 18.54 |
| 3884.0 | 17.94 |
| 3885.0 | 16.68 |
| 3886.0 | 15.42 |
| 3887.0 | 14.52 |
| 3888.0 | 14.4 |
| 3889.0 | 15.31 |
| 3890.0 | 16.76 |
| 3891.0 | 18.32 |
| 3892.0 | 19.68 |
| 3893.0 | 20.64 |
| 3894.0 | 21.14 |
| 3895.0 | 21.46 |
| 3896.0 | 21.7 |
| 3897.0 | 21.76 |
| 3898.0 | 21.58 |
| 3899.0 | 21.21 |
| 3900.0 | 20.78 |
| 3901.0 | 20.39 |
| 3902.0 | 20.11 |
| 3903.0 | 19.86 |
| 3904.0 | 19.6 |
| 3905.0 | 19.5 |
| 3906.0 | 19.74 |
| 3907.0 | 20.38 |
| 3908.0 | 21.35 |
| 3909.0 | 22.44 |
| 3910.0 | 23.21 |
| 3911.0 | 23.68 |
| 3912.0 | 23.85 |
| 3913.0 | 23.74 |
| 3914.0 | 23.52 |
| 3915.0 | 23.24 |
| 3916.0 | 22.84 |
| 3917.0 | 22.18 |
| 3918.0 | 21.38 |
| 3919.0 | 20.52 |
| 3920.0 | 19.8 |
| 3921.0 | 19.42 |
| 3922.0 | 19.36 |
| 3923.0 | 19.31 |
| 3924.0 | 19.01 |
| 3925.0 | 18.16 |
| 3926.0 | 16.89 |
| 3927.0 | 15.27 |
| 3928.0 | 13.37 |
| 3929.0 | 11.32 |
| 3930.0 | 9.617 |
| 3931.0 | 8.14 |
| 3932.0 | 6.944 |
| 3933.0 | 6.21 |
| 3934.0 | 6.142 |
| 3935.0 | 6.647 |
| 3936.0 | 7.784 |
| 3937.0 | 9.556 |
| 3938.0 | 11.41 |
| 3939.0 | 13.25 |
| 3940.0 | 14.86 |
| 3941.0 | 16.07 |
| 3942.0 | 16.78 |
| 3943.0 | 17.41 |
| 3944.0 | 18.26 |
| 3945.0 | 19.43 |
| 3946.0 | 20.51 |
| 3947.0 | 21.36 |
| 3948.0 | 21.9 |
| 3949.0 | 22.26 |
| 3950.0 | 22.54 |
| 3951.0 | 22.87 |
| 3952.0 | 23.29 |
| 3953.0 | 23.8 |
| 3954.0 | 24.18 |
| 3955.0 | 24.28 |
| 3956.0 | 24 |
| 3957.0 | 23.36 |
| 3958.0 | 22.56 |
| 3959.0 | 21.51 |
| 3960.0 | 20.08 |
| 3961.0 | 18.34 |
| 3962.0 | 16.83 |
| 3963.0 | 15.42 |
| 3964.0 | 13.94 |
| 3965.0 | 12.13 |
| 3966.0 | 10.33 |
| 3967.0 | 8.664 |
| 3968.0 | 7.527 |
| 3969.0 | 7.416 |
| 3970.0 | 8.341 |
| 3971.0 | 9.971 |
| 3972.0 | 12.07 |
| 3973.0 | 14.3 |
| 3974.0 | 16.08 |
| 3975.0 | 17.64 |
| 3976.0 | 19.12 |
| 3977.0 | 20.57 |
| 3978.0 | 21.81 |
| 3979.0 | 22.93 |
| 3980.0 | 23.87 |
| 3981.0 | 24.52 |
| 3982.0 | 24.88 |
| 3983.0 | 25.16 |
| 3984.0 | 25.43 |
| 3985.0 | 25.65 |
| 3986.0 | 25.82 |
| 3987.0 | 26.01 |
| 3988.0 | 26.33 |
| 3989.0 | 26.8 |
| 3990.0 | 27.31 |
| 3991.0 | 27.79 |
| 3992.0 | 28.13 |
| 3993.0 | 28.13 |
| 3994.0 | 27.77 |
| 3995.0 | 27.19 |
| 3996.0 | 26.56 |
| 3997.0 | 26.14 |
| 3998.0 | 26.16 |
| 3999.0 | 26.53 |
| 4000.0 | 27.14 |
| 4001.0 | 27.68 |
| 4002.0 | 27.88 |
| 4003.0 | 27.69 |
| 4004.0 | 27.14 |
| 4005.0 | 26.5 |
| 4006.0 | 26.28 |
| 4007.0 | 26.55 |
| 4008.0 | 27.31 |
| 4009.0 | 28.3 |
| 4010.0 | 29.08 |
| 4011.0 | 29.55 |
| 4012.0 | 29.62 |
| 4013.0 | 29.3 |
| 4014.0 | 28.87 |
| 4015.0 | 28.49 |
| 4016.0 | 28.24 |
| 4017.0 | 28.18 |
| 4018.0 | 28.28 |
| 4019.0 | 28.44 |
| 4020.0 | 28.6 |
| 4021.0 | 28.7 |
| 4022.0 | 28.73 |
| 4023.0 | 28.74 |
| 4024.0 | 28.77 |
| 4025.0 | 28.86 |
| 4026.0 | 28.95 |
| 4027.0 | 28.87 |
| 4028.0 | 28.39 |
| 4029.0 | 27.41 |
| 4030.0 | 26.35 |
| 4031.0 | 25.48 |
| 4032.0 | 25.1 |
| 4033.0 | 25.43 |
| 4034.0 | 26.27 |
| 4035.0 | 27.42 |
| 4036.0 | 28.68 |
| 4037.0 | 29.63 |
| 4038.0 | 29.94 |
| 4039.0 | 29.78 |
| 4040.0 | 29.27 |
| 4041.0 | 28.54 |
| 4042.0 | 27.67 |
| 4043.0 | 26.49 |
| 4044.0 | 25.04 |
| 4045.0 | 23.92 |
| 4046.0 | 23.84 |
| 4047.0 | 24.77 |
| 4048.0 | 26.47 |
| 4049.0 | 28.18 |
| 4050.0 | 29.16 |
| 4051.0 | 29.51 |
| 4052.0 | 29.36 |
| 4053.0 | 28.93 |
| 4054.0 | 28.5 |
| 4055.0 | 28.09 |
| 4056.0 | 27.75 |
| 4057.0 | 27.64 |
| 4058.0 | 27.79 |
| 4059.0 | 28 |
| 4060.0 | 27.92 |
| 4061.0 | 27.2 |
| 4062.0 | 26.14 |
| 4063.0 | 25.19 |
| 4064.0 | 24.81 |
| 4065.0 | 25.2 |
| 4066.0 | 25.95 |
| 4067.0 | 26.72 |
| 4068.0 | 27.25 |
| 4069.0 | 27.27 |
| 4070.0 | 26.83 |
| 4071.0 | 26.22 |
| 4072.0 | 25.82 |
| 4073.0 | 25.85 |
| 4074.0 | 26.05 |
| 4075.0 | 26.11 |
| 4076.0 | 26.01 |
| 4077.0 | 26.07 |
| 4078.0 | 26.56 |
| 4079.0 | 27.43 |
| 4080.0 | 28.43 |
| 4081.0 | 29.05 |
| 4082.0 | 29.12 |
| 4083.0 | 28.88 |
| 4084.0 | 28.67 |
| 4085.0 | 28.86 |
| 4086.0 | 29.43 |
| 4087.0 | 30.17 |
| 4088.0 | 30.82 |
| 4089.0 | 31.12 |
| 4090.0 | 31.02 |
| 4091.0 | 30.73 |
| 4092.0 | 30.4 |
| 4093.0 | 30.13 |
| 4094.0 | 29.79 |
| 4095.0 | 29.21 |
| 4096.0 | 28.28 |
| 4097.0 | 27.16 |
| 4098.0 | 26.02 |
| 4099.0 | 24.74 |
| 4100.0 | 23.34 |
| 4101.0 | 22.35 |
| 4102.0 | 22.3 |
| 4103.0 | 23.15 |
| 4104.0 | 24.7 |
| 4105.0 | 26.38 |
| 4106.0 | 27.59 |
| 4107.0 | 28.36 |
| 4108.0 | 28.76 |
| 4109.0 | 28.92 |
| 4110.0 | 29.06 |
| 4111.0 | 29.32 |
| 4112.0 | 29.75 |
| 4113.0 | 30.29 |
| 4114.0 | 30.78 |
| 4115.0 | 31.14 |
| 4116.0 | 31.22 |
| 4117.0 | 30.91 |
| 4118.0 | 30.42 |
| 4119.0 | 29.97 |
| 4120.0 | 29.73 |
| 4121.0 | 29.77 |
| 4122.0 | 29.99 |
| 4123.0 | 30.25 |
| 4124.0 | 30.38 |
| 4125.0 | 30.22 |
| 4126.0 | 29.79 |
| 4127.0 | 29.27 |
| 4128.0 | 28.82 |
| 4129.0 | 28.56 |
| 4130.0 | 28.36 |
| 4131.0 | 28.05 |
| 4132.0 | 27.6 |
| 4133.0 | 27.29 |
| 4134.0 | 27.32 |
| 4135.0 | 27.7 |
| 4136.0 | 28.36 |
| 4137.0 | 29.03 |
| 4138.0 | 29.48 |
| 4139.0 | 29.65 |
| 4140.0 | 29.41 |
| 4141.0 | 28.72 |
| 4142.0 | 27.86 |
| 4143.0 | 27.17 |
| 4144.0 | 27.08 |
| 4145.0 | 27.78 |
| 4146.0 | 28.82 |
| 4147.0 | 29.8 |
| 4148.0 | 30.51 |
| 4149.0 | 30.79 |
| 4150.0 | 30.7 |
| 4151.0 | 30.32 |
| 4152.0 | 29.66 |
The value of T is 1.66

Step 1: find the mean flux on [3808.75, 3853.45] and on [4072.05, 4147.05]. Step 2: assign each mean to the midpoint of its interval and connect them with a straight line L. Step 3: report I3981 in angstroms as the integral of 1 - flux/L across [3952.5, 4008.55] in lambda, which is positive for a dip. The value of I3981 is 3.60 angstroms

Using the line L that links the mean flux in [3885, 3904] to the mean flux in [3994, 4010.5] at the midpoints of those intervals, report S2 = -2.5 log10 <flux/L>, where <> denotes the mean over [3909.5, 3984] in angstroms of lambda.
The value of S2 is 0.28 mag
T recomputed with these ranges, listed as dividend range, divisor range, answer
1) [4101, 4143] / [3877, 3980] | 1.77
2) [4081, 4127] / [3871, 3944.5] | 1.79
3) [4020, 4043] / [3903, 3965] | 1.61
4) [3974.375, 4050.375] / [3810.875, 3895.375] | 1.62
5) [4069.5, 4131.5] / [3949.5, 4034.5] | 1.25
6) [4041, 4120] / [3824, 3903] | 1.70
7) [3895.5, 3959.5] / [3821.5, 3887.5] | 1.10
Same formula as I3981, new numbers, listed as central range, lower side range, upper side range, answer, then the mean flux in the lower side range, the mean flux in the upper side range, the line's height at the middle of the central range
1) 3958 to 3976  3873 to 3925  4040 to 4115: 7.0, 19.9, 27.5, 22.8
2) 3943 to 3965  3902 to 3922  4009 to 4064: 2.7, 21.5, 27.8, 23.6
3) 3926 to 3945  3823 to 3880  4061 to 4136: 8.3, 17.8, 28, 21.3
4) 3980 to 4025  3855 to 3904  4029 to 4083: -4.9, 19.1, 27.1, 24.7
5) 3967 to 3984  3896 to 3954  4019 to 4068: 3.9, 18.3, 27.5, 22.2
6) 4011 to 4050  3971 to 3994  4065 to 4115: -4.2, 23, 27.7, 25.1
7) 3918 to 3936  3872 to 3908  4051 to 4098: 5.9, 19.1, 27.9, 20.8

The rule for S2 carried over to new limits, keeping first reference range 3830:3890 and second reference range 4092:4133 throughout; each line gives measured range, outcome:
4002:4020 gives -0.16 mag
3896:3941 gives 0.16 mag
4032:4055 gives -0.08 mag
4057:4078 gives 0.00 mag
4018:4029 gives -0.16 mag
